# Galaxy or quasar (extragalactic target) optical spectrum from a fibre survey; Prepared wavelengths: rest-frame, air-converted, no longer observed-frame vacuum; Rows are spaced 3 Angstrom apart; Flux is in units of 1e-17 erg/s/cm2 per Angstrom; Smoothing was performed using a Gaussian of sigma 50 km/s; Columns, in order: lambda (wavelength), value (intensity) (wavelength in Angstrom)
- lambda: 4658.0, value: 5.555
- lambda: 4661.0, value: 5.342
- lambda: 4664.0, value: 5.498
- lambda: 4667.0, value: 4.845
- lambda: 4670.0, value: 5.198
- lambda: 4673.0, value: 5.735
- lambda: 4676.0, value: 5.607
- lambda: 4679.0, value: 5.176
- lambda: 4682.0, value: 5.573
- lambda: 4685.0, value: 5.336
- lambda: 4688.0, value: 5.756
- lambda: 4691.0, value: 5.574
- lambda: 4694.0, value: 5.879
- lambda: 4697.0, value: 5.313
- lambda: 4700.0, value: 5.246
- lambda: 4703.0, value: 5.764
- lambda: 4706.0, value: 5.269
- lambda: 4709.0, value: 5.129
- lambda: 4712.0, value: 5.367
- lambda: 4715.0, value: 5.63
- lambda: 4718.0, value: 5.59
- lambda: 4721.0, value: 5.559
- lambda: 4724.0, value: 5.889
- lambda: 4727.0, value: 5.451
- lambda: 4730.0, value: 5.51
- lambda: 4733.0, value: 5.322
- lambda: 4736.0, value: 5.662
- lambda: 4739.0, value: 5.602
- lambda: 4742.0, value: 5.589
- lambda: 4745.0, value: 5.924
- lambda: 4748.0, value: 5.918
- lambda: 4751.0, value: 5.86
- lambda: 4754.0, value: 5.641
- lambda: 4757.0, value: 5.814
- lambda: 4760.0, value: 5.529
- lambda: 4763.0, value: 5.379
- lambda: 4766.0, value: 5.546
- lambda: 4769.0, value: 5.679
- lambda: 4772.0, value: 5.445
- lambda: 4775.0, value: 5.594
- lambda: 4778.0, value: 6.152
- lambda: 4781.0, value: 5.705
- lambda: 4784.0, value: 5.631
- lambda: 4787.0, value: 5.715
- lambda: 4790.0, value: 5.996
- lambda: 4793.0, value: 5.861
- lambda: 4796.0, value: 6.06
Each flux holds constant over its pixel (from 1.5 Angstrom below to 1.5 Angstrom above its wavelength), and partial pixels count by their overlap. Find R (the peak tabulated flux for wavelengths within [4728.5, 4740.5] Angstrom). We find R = 5.662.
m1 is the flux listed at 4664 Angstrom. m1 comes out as 5.498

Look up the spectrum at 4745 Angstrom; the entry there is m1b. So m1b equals 5.924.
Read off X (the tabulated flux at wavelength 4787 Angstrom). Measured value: 5.715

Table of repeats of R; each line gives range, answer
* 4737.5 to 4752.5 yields 5.924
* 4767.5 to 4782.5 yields 6.152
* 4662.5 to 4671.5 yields 5.498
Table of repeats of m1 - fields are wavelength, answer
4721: 5.559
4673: 5.735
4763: 5.379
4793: 5.861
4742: 5.589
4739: 5.602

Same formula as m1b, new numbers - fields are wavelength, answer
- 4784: 5.631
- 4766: 5.546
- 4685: 5.336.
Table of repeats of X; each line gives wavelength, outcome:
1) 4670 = 5.198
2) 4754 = 5.641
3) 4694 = 5.879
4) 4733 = 5.322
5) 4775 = 5.594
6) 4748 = 5.918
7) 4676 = 5.607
